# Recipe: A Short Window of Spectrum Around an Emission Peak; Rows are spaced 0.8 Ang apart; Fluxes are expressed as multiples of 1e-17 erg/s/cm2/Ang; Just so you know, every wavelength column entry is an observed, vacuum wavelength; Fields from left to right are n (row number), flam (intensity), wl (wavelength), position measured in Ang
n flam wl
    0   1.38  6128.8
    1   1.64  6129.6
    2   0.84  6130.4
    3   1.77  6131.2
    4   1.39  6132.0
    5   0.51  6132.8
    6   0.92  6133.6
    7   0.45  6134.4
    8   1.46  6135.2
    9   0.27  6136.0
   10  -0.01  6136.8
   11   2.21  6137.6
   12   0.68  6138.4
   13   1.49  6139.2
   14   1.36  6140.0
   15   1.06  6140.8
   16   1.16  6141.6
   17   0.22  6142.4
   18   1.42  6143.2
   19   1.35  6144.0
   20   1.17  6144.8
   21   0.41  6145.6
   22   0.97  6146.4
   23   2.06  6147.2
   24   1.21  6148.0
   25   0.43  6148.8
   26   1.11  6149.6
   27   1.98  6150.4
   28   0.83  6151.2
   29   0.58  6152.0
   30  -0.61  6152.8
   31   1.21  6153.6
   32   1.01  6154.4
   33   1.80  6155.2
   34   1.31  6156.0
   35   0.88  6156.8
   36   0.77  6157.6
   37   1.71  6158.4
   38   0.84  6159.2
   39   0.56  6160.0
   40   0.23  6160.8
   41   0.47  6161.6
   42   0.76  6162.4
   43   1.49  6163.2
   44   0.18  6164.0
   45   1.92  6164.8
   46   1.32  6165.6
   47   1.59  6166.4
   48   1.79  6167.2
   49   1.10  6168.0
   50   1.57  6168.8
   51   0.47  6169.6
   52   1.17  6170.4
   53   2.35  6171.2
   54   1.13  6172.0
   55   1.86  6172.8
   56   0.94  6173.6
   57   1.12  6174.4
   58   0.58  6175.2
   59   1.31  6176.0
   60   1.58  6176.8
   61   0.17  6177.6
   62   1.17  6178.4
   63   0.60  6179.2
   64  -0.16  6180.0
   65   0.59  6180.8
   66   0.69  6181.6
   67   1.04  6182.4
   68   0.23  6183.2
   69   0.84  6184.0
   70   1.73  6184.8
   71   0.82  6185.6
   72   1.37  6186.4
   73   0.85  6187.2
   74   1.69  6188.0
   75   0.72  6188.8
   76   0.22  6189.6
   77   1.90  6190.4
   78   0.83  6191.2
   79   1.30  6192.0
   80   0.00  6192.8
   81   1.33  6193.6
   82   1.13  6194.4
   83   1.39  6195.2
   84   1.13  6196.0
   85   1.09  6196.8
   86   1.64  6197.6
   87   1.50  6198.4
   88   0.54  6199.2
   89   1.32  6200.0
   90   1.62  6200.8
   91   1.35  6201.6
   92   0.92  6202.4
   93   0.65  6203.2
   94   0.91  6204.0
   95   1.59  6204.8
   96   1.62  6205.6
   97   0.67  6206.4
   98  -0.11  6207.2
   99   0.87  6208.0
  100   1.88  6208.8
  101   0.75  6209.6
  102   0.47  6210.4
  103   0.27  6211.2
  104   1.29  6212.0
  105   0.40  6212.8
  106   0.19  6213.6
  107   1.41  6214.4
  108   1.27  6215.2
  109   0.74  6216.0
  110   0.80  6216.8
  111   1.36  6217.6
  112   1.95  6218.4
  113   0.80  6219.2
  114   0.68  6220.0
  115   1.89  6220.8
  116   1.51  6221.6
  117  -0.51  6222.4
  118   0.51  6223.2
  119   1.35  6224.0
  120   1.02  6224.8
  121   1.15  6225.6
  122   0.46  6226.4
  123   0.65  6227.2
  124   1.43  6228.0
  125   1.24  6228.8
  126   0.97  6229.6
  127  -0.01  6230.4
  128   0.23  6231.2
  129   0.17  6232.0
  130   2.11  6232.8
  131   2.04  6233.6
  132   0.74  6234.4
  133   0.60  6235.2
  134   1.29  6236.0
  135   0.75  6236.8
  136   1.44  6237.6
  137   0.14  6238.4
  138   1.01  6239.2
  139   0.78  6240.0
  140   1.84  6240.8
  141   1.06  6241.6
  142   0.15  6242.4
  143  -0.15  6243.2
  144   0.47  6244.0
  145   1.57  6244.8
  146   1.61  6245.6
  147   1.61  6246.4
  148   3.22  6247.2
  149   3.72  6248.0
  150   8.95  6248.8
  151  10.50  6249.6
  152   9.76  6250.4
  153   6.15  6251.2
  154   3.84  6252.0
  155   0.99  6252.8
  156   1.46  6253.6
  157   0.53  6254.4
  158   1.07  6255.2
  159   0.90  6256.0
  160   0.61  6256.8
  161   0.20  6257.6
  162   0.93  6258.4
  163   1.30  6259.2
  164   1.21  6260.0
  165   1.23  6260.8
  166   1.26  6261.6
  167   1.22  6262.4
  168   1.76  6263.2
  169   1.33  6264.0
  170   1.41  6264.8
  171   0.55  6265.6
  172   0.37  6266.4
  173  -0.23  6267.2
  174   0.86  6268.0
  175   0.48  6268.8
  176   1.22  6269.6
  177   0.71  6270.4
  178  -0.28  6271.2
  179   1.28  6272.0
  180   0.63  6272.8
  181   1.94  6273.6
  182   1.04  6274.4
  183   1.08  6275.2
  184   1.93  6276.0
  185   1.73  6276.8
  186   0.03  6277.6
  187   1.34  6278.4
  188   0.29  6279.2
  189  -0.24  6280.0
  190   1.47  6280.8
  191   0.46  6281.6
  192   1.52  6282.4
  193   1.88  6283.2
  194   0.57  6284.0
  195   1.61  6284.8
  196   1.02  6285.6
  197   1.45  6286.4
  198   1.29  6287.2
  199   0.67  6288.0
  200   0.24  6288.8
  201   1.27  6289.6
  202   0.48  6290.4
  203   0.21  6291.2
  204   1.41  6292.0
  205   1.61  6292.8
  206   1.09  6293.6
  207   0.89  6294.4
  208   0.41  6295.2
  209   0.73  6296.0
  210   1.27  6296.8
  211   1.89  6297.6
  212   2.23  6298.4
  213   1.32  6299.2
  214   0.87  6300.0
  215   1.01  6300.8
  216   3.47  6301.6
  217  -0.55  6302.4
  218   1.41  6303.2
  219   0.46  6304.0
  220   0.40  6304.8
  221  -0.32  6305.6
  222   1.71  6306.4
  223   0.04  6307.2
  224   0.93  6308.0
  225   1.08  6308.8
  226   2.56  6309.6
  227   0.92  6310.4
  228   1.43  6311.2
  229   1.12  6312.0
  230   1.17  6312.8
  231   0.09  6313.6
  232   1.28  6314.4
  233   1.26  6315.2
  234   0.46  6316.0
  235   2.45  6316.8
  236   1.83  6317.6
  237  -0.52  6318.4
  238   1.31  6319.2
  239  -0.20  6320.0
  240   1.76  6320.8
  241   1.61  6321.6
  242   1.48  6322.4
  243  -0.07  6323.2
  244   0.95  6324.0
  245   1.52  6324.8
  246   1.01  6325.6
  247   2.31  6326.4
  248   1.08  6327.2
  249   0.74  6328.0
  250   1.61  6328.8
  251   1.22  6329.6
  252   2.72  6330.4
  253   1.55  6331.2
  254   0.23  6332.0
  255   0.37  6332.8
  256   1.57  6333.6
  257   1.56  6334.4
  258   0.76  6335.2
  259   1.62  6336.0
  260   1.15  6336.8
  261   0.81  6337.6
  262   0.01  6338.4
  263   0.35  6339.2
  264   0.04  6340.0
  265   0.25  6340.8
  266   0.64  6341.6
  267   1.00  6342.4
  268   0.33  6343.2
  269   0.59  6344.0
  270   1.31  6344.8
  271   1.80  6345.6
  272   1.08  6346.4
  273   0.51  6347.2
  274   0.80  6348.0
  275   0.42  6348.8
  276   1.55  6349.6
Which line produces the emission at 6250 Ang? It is H-gamma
